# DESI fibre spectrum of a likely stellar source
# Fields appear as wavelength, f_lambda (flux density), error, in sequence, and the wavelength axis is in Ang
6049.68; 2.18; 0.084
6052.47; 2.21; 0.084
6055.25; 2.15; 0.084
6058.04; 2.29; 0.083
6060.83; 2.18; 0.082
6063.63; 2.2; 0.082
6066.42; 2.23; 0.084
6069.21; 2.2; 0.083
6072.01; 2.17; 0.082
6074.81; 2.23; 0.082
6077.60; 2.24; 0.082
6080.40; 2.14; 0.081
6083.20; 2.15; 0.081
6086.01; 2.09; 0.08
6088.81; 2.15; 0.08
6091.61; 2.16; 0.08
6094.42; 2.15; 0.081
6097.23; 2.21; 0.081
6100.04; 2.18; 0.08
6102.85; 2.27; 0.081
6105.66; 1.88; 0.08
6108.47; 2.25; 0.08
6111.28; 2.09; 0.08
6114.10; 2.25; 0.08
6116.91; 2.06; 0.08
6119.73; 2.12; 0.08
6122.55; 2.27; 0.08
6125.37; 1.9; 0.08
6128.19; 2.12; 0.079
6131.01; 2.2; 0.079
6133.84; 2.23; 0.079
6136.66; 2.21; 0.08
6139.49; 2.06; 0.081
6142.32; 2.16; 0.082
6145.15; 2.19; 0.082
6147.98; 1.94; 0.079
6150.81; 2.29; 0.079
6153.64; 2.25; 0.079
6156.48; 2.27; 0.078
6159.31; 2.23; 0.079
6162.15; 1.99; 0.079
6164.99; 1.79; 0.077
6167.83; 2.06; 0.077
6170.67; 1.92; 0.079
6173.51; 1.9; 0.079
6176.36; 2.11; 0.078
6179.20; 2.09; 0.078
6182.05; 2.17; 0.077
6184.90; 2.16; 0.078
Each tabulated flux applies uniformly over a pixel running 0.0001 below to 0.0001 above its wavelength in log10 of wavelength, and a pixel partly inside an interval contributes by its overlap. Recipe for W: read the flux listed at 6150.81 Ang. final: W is 2.29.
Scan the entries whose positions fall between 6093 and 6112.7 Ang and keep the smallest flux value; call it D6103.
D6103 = 1.88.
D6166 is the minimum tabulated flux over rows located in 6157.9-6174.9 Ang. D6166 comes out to 1.79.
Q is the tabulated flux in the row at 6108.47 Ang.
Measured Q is 2.25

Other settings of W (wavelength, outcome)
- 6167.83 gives 2.06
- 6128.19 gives 2.12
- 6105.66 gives 1.88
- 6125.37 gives 1.9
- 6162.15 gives 1.99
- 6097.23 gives 2.21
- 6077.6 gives 2.24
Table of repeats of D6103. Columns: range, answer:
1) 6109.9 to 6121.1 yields 2.06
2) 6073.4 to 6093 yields 2.09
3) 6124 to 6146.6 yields 1.9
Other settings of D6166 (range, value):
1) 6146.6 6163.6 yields 1.94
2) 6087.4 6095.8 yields 2.15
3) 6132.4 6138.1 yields 2.21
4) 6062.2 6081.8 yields 2.14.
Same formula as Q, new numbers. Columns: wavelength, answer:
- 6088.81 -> 2.15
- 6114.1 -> 2.25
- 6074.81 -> 2.23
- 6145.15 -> 2.19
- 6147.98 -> 1.94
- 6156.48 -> 2.27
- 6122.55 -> 2.27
